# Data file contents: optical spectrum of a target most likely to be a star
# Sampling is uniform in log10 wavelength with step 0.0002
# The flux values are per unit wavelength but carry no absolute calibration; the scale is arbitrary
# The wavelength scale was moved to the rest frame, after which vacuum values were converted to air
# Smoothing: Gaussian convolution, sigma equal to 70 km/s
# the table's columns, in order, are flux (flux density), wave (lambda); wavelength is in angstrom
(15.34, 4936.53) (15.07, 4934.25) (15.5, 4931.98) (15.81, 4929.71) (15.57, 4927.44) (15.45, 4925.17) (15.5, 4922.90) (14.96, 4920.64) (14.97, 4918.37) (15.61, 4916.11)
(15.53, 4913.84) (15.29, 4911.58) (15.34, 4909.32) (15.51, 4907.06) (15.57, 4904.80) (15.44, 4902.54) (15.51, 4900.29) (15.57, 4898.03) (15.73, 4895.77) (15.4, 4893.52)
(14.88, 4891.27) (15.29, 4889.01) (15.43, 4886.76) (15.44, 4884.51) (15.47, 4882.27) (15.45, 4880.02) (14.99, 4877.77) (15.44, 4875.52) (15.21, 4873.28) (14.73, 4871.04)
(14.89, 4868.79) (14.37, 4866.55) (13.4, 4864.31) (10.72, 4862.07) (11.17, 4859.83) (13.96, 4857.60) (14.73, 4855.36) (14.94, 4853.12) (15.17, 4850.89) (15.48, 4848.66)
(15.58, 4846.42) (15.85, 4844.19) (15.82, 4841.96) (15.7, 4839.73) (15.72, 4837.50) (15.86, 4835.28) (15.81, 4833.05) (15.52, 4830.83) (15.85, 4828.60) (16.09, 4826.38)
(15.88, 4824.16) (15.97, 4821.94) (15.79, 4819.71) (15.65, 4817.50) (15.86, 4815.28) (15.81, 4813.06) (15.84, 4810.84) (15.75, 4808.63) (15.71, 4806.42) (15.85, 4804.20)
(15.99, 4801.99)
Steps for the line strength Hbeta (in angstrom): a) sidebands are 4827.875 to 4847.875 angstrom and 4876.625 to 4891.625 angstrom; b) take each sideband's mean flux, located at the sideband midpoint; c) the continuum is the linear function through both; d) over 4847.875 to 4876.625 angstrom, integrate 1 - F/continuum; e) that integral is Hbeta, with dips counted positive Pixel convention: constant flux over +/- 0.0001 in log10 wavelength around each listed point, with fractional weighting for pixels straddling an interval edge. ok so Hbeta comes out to 2.5 angstrom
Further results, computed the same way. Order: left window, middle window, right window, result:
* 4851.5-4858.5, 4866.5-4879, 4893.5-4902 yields 0.0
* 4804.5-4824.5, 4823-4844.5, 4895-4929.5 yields -0.1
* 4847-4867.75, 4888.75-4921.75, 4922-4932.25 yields -0.8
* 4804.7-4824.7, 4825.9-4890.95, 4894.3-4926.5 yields 2.8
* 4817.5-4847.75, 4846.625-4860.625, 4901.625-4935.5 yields 1.2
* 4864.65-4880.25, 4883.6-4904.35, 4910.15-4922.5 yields -0.4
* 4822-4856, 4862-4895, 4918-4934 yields 1.4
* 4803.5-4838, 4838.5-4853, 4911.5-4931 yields 0.1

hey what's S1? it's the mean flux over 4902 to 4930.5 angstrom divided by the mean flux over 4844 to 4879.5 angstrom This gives 1.1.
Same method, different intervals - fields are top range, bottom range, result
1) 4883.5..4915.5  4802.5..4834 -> 0.98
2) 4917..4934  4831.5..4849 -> 0.98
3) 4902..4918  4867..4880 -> 1.03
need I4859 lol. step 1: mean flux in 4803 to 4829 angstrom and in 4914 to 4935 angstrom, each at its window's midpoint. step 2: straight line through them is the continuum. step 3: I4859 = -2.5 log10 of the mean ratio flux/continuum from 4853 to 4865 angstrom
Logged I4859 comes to 0.20 mag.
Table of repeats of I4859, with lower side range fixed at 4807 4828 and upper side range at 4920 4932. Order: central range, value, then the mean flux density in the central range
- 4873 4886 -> 0.02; 15.3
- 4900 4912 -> 0.01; 15.5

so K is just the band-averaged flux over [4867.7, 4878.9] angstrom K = 15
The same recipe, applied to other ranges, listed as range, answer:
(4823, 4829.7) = 16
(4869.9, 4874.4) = 15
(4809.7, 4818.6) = 15.8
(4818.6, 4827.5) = 15.9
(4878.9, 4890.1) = 15.4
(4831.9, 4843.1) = 15.8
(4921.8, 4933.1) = 15.6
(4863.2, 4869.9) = 14.2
